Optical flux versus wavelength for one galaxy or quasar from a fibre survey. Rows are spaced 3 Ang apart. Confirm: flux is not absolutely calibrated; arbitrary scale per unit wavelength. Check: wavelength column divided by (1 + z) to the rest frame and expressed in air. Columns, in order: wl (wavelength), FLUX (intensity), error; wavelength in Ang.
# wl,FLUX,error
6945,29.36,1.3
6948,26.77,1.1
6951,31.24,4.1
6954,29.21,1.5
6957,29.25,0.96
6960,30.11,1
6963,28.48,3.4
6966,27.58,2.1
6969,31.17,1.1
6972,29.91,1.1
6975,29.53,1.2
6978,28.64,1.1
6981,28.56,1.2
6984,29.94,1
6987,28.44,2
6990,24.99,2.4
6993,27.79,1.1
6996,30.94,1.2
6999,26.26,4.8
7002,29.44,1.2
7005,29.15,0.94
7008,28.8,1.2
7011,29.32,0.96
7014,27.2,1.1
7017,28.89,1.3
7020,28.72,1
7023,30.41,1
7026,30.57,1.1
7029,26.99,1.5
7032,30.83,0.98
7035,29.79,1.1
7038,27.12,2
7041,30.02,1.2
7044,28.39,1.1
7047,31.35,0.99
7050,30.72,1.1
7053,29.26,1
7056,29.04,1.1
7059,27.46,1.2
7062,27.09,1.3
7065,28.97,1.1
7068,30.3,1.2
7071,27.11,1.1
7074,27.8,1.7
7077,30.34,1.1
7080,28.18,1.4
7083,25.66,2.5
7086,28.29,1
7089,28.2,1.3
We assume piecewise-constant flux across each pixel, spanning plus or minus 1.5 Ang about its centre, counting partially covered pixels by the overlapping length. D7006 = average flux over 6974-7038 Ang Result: 28.8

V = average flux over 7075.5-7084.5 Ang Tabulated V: 28.1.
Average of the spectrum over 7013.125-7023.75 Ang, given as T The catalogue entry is 28.8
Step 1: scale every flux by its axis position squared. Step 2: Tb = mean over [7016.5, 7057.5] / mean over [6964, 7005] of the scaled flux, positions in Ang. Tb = 1.04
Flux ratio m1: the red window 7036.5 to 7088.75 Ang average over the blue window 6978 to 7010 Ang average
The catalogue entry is 1.01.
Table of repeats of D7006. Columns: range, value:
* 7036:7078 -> 28.9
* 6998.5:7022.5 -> 28.6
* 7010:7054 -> 29.3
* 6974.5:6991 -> 28.4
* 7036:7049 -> 29.3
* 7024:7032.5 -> 29.4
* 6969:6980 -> 29.6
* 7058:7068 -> 28.2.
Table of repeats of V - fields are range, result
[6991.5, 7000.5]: 28.3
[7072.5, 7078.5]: 29.1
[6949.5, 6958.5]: 29.9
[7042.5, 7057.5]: 29.8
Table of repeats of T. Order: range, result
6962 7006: 28.7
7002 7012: 29.1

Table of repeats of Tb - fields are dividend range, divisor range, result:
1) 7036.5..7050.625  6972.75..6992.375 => 1.06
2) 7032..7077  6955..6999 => 1.03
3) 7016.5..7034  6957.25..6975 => 1.02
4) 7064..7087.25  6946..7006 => 1.01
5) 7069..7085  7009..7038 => 0.97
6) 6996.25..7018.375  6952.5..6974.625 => 0.98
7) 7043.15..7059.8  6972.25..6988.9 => 1.04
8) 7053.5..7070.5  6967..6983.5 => 0.99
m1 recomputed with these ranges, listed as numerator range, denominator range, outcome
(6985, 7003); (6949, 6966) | 0.95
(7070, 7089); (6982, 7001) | 0.99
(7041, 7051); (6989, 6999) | 1.08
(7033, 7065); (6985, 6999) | 1.04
